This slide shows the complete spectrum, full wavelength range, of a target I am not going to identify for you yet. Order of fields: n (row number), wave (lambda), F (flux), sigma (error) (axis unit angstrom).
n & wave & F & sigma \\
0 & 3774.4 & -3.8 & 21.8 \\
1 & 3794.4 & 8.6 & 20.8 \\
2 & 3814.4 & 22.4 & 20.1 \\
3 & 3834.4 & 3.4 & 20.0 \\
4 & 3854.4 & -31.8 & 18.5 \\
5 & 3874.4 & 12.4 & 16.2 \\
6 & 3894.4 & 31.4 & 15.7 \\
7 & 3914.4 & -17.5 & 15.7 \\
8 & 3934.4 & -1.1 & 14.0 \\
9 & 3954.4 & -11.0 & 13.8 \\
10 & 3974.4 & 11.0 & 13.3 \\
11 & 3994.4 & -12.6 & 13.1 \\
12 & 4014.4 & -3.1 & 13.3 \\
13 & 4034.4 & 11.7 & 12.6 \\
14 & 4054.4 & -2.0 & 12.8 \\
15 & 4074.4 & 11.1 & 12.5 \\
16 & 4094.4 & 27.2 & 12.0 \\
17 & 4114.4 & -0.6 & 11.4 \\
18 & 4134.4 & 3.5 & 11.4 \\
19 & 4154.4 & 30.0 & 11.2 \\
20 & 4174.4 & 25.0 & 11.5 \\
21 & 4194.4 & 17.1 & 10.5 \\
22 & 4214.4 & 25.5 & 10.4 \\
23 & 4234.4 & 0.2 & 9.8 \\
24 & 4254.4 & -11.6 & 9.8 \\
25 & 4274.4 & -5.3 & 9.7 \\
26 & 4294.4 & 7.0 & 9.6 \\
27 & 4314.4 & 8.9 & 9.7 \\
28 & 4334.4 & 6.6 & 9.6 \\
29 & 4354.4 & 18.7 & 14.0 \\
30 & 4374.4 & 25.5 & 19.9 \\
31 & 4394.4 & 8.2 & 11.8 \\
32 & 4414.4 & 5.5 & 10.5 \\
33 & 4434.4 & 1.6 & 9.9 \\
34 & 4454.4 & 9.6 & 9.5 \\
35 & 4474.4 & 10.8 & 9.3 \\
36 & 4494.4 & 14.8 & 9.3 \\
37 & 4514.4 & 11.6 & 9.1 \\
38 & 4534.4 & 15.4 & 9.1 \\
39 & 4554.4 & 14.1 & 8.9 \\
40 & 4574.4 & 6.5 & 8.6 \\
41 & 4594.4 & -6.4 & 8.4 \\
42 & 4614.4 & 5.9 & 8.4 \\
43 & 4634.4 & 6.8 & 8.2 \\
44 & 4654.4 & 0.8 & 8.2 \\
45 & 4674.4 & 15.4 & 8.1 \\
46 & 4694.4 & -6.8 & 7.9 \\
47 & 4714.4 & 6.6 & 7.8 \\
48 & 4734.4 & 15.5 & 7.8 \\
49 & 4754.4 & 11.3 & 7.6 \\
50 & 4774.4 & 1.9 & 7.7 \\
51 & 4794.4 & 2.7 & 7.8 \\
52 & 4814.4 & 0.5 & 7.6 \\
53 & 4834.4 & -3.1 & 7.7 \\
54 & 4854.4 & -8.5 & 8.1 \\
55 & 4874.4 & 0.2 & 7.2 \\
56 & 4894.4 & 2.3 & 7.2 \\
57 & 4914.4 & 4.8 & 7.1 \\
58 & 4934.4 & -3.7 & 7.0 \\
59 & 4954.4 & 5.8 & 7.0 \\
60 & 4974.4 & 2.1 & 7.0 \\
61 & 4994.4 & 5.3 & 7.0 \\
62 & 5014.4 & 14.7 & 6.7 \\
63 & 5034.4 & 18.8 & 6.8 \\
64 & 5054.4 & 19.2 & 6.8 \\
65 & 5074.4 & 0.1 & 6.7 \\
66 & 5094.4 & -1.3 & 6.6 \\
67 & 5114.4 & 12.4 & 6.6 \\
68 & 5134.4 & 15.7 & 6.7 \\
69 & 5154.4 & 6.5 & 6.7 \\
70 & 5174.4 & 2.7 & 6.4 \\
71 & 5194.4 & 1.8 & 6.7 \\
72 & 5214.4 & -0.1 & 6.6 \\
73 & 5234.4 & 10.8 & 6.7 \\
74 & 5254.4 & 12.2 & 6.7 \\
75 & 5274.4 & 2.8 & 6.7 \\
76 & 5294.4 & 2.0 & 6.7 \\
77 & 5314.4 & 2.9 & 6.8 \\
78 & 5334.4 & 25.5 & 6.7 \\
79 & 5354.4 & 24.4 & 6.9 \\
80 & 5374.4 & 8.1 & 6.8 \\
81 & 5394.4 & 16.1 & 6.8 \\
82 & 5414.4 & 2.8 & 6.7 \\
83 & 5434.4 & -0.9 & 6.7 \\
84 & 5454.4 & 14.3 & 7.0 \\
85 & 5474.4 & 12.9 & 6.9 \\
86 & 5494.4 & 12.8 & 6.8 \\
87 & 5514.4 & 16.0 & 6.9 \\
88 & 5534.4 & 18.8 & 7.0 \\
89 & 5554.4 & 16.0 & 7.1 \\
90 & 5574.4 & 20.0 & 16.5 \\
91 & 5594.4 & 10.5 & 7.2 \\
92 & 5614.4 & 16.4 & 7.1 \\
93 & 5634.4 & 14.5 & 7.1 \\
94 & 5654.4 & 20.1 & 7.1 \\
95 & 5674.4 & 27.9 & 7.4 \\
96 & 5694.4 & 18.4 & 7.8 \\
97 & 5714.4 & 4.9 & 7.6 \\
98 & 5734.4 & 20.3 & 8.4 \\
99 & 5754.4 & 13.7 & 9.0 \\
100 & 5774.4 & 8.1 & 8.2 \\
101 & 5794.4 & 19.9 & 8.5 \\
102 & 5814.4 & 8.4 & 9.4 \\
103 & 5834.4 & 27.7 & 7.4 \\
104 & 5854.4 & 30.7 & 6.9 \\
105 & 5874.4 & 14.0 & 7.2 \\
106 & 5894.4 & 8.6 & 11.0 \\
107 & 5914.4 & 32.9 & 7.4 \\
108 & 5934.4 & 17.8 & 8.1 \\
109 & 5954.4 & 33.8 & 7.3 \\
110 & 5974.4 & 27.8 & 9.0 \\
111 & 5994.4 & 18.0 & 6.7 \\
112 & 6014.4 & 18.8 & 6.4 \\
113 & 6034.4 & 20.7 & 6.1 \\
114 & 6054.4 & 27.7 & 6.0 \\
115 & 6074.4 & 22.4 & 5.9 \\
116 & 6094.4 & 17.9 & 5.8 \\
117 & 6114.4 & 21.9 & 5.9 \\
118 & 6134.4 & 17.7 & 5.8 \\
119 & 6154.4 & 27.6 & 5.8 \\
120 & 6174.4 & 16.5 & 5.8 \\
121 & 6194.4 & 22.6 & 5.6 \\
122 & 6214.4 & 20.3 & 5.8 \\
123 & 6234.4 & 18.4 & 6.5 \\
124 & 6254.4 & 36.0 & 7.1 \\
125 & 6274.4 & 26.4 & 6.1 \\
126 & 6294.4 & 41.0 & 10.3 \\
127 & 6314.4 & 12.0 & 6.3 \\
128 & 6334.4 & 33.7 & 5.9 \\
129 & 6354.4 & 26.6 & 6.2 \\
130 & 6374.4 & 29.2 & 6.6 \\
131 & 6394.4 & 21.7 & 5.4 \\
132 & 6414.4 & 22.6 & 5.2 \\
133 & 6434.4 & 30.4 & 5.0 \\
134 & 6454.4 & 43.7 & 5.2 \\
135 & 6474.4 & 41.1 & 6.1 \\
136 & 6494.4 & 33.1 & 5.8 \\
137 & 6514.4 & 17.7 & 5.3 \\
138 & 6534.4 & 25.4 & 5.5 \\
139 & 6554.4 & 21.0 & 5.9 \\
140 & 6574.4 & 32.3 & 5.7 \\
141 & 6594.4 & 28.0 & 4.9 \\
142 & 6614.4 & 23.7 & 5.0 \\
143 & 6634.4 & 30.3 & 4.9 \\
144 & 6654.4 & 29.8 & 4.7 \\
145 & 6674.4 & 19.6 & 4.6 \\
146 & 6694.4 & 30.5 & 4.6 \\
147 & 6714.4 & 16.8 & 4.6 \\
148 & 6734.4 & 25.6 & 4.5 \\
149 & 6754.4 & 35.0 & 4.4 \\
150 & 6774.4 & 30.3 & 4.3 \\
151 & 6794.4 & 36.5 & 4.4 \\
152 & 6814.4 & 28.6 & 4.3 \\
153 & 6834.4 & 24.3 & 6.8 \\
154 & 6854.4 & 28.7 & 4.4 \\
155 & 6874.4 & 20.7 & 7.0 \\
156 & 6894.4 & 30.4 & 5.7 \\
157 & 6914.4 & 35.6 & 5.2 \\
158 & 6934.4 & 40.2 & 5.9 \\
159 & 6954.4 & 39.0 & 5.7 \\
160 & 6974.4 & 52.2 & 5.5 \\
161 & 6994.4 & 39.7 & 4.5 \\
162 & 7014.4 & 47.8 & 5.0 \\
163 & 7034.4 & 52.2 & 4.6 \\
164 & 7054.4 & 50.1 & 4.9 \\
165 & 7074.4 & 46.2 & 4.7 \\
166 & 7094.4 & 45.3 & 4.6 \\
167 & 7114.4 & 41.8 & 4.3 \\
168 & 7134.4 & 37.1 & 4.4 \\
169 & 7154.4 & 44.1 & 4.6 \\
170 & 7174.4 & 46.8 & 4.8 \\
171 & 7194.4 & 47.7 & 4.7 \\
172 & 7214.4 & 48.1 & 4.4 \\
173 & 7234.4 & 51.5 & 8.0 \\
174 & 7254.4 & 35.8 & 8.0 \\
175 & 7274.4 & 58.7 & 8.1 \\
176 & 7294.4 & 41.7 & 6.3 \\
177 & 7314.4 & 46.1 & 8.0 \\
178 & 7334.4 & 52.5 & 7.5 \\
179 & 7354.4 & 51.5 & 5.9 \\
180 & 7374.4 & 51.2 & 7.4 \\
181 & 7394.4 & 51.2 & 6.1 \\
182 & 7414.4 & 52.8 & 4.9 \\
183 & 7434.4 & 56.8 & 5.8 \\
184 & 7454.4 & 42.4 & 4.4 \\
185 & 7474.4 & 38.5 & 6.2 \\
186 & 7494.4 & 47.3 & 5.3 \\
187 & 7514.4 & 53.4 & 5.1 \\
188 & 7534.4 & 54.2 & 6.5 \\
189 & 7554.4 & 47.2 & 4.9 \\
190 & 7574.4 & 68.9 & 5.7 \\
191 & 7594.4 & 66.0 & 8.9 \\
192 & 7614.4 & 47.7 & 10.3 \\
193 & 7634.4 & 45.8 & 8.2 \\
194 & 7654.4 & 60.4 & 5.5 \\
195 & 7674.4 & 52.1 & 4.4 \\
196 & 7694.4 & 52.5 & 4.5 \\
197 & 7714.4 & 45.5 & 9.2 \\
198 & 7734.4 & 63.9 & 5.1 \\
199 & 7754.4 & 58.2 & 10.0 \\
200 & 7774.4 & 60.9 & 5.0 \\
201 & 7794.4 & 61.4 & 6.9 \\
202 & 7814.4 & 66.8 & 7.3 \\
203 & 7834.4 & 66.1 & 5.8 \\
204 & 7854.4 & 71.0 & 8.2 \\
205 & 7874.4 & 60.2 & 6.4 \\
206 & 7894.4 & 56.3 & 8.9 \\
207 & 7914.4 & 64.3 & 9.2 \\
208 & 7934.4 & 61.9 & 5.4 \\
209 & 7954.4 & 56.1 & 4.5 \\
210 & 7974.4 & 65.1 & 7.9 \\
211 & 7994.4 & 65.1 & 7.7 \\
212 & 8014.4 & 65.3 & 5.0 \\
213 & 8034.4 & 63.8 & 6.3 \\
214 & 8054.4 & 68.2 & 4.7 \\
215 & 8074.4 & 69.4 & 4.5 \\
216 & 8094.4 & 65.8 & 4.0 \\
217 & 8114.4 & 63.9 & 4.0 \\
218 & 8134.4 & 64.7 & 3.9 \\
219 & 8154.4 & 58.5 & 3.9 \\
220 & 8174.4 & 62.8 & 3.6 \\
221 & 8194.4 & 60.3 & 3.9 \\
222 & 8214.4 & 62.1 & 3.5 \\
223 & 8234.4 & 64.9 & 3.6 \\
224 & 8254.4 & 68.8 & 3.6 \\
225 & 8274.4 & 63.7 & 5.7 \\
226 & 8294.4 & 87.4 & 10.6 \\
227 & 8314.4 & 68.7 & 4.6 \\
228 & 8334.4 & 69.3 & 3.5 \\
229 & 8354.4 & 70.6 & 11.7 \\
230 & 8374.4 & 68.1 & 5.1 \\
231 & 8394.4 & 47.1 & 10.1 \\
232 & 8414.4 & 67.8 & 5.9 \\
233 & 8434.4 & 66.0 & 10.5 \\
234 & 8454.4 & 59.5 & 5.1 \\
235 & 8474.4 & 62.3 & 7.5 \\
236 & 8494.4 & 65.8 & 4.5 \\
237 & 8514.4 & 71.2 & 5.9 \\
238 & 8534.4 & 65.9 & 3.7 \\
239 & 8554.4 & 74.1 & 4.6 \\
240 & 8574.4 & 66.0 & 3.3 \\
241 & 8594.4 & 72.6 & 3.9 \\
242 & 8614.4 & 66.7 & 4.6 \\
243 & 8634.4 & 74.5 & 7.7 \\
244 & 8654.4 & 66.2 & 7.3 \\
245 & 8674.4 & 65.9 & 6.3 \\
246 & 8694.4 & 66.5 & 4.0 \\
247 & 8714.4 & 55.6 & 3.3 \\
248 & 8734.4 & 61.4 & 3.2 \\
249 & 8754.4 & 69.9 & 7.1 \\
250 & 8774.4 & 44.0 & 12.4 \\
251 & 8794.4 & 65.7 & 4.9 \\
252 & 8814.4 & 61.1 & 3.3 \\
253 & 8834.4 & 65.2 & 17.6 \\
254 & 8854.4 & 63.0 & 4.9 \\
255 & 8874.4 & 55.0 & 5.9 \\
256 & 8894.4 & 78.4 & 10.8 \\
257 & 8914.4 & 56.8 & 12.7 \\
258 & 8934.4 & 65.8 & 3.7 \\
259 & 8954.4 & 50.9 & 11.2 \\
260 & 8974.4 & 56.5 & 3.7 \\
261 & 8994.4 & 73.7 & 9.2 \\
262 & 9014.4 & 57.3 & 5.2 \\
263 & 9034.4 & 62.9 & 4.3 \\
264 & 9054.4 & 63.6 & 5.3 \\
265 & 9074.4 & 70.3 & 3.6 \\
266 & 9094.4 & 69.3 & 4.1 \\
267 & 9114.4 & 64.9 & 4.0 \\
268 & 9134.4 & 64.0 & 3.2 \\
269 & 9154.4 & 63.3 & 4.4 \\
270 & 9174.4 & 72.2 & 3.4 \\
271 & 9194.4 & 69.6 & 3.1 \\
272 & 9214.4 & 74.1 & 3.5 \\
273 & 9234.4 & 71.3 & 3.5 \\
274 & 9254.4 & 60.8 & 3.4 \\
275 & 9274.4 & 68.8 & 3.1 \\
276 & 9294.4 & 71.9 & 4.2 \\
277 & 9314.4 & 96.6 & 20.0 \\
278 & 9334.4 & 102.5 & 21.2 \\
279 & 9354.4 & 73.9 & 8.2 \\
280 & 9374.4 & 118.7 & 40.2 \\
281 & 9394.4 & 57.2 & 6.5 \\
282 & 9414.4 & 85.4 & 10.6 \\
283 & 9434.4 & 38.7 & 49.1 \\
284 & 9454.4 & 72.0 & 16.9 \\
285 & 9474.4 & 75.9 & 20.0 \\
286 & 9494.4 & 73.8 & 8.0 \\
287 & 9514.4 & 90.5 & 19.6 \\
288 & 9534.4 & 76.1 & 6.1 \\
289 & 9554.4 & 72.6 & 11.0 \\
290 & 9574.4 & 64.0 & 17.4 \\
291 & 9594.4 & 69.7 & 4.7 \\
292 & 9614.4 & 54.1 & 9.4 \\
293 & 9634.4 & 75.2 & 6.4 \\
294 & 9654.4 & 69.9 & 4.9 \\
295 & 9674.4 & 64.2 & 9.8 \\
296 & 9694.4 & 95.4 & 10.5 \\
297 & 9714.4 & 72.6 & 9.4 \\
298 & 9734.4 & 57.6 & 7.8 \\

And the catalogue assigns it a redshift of 0.74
